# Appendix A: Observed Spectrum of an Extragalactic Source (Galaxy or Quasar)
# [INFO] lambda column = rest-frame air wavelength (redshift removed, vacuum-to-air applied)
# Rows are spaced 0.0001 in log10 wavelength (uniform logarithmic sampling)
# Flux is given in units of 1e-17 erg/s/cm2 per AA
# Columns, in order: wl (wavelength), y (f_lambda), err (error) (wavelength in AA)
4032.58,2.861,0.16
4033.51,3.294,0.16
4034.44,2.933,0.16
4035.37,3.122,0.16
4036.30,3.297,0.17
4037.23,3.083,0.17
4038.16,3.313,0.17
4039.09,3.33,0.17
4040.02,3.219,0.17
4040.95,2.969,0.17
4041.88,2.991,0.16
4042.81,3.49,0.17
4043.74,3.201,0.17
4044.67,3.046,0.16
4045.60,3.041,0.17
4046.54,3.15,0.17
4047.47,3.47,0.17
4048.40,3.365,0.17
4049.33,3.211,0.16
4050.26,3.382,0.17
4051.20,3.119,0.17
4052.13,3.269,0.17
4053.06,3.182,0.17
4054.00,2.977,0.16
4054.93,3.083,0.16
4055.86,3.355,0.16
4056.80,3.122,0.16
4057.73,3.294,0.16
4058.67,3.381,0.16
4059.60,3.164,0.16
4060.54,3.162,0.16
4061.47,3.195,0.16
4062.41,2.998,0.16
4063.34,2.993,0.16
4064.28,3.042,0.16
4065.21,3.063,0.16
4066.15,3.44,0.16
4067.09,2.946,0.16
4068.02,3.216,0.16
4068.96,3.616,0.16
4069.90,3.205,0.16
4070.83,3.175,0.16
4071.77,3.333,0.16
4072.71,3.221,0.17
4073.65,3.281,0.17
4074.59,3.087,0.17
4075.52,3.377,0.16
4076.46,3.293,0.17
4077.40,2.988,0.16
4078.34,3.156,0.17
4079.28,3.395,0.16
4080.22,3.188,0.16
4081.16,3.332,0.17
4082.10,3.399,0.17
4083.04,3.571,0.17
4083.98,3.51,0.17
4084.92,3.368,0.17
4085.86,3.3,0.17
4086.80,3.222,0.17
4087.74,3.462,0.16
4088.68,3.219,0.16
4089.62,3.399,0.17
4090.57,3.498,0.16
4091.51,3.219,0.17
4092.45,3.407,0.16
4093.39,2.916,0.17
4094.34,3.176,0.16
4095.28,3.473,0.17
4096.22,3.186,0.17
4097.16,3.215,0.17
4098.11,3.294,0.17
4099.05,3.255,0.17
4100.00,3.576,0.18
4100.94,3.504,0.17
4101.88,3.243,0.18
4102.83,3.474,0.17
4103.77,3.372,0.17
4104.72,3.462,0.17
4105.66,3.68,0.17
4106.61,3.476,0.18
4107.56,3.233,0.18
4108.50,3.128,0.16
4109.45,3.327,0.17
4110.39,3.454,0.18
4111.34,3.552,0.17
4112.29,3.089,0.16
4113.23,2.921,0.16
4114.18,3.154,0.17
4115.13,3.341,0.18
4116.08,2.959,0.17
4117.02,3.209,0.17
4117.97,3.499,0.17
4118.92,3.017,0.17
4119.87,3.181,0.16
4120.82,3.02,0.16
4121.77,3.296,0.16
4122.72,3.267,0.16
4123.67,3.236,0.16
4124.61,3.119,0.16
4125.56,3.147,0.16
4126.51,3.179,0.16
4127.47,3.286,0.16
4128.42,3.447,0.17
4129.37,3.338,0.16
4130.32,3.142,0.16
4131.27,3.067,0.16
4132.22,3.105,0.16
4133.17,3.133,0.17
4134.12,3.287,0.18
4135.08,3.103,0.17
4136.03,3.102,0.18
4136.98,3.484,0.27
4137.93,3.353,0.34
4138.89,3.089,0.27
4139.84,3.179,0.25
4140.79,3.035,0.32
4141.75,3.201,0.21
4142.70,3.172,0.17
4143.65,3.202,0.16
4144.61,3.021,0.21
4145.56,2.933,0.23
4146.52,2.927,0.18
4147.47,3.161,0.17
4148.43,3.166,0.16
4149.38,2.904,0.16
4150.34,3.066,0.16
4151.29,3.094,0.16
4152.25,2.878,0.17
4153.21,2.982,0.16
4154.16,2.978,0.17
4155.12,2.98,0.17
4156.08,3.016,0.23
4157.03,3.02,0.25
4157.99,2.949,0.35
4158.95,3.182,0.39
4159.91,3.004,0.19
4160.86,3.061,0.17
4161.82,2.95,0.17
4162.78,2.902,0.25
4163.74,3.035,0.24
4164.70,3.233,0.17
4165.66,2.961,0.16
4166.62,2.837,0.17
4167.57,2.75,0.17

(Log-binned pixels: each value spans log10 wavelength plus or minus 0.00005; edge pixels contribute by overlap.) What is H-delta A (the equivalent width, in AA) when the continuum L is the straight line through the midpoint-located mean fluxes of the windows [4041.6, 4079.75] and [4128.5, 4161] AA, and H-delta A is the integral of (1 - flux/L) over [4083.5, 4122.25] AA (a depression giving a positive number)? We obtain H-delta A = -1.8 AA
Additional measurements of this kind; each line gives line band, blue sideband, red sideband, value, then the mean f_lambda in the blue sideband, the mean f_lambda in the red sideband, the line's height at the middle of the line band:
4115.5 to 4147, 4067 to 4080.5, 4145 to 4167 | -1.0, 3.24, 3.01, 3.08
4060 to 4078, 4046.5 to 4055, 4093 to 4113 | 0.4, 3.23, 3.33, 3.27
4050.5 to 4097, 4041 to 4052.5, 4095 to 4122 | 0.1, 3.22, 3.29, 3.25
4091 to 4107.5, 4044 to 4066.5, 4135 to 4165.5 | -1.1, 3.19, 3.07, 3.13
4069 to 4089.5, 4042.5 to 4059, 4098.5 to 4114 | 0.0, 3.23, 3.36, 3.29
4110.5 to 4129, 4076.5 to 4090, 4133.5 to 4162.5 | -0.2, 3.32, 3.08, 3.19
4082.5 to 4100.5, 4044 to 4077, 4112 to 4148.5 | -0.8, 3.21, 3.17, 3.19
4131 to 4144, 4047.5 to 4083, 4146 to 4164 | -0.5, 3.22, 3.01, 3.05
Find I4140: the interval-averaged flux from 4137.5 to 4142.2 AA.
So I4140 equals 3.16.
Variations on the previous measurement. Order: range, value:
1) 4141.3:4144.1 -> 3.2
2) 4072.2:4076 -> 3.24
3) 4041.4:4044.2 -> 3.23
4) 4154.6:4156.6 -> 3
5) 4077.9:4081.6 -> 3.27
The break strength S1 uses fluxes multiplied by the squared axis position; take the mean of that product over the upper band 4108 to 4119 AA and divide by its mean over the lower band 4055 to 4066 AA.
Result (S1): 1.05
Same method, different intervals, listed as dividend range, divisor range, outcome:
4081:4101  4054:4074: 1.06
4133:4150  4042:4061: 1.02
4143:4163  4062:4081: 0.98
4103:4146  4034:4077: 1.04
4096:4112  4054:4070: 1.08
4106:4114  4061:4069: 1.06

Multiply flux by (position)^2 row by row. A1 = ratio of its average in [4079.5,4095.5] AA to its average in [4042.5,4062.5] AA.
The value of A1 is 1.1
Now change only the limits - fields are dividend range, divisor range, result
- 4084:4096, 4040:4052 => 1.06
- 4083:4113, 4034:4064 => 1.08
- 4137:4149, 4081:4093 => 0.95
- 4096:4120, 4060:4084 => 1.04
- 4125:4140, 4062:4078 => 1.04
